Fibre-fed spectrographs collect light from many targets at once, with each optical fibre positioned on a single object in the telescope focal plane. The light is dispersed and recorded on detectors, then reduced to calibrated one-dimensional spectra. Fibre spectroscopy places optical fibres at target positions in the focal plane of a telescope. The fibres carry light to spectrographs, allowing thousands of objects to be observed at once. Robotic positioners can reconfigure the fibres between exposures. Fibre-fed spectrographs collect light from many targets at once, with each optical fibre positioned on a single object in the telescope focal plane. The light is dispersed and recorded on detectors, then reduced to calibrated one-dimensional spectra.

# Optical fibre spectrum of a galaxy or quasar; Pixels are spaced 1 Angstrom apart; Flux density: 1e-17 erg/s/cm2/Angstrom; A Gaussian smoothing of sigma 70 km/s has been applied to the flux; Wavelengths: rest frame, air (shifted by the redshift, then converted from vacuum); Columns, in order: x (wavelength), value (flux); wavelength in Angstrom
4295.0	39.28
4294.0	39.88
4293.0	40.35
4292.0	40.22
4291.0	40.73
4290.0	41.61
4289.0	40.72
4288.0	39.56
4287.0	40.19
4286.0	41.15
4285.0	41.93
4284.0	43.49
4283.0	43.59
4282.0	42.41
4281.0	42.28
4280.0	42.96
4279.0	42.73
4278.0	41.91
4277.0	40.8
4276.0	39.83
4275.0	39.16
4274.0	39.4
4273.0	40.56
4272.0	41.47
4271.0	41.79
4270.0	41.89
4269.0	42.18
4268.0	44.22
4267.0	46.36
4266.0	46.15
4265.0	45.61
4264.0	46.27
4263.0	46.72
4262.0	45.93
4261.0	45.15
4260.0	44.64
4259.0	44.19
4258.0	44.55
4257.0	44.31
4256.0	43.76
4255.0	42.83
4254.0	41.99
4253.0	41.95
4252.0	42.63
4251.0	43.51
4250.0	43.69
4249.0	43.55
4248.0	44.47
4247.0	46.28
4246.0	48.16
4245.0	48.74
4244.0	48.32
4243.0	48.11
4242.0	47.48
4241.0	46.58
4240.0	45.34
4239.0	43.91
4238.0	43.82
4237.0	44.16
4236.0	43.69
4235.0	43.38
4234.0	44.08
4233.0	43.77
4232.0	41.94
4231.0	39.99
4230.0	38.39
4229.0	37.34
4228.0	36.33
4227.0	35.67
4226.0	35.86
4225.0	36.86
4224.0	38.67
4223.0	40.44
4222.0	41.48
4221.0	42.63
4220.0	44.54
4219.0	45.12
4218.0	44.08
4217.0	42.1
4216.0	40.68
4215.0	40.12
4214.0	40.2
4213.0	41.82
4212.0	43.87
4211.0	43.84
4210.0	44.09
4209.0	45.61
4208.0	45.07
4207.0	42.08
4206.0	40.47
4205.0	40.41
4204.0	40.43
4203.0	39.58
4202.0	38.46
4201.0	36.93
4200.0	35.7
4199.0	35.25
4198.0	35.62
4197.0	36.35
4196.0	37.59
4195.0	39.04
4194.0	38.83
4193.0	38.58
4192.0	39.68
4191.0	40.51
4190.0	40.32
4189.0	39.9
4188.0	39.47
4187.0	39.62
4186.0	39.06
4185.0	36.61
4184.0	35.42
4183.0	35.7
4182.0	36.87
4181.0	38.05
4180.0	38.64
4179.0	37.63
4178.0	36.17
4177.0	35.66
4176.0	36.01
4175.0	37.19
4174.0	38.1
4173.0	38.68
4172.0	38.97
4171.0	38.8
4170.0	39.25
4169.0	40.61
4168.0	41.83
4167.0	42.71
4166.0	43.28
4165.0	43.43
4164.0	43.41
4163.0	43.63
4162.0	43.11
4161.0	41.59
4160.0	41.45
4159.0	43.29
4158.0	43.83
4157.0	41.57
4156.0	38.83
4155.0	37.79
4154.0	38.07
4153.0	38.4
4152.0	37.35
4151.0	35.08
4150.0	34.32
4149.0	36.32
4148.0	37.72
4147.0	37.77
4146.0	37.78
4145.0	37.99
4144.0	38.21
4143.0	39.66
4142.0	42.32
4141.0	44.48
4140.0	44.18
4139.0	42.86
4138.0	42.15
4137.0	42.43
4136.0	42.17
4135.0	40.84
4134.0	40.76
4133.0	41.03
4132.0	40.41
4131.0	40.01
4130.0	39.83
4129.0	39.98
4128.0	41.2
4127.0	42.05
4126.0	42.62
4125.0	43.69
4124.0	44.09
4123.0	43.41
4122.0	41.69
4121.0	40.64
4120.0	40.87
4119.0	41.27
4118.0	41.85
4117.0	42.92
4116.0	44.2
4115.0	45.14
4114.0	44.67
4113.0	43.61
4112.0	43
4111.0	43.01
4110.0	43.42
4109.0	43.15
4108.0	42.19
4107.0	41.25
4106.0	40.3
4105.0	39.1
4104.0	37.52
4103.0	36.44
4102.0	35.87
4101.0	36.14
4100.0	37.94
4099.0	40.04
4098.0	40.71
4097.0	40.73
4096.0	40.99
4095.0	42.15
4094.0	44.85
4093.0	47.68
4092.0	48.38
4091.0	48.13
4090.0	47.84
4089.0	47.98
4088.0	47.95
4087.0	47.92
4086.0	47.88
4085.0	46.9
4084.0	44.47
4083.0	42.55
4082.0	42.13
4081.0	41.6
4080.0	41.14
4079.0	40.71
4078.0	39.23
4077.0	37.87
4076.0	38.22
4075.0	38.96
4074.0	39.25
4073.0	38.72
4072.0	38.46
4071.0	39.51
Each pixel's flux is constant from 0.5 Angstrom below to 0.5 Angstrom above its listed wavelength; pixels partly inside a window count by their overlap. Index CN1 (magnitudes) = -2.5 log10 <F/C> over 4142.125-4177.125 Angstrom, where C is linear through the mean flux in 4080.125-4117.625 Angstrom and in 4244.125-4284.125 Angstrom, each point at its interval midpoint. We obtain 0.10 mag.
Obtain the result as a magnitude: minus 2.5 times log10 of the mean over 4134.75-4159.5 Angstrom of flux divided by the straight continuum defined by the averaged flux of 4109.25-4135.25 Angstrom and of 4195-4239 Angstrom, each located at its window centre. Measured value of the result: 0.053 mag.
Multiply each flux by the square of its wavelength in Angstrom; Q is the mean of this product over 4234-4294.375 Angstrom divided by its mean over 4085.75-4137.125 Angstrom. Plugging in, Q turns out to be 1.1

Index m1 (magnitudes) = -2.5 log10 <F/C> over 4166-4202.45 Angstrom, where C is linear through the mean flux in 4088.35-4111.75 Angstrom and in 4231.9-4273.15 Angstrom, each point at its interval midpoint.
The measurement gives 0.14 mag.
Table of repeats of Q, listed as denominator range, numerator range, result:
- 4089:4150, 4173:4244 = 1.01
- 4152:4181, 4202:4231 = 1.05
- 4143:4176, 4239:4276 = 1.17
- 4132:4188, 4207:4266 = 1.13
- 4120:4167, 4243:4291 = 1.13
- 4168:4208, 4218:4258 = 1.15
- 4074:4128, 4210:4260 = 1.08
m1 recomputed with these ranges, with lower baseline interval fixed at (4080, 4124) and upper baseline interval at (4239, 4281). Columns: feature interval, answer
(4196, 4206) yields 0.15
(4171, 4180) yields 0.16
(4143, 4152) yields 0.16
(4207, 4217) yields 0.02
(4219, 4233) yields 0.11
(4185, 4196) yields 0.11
